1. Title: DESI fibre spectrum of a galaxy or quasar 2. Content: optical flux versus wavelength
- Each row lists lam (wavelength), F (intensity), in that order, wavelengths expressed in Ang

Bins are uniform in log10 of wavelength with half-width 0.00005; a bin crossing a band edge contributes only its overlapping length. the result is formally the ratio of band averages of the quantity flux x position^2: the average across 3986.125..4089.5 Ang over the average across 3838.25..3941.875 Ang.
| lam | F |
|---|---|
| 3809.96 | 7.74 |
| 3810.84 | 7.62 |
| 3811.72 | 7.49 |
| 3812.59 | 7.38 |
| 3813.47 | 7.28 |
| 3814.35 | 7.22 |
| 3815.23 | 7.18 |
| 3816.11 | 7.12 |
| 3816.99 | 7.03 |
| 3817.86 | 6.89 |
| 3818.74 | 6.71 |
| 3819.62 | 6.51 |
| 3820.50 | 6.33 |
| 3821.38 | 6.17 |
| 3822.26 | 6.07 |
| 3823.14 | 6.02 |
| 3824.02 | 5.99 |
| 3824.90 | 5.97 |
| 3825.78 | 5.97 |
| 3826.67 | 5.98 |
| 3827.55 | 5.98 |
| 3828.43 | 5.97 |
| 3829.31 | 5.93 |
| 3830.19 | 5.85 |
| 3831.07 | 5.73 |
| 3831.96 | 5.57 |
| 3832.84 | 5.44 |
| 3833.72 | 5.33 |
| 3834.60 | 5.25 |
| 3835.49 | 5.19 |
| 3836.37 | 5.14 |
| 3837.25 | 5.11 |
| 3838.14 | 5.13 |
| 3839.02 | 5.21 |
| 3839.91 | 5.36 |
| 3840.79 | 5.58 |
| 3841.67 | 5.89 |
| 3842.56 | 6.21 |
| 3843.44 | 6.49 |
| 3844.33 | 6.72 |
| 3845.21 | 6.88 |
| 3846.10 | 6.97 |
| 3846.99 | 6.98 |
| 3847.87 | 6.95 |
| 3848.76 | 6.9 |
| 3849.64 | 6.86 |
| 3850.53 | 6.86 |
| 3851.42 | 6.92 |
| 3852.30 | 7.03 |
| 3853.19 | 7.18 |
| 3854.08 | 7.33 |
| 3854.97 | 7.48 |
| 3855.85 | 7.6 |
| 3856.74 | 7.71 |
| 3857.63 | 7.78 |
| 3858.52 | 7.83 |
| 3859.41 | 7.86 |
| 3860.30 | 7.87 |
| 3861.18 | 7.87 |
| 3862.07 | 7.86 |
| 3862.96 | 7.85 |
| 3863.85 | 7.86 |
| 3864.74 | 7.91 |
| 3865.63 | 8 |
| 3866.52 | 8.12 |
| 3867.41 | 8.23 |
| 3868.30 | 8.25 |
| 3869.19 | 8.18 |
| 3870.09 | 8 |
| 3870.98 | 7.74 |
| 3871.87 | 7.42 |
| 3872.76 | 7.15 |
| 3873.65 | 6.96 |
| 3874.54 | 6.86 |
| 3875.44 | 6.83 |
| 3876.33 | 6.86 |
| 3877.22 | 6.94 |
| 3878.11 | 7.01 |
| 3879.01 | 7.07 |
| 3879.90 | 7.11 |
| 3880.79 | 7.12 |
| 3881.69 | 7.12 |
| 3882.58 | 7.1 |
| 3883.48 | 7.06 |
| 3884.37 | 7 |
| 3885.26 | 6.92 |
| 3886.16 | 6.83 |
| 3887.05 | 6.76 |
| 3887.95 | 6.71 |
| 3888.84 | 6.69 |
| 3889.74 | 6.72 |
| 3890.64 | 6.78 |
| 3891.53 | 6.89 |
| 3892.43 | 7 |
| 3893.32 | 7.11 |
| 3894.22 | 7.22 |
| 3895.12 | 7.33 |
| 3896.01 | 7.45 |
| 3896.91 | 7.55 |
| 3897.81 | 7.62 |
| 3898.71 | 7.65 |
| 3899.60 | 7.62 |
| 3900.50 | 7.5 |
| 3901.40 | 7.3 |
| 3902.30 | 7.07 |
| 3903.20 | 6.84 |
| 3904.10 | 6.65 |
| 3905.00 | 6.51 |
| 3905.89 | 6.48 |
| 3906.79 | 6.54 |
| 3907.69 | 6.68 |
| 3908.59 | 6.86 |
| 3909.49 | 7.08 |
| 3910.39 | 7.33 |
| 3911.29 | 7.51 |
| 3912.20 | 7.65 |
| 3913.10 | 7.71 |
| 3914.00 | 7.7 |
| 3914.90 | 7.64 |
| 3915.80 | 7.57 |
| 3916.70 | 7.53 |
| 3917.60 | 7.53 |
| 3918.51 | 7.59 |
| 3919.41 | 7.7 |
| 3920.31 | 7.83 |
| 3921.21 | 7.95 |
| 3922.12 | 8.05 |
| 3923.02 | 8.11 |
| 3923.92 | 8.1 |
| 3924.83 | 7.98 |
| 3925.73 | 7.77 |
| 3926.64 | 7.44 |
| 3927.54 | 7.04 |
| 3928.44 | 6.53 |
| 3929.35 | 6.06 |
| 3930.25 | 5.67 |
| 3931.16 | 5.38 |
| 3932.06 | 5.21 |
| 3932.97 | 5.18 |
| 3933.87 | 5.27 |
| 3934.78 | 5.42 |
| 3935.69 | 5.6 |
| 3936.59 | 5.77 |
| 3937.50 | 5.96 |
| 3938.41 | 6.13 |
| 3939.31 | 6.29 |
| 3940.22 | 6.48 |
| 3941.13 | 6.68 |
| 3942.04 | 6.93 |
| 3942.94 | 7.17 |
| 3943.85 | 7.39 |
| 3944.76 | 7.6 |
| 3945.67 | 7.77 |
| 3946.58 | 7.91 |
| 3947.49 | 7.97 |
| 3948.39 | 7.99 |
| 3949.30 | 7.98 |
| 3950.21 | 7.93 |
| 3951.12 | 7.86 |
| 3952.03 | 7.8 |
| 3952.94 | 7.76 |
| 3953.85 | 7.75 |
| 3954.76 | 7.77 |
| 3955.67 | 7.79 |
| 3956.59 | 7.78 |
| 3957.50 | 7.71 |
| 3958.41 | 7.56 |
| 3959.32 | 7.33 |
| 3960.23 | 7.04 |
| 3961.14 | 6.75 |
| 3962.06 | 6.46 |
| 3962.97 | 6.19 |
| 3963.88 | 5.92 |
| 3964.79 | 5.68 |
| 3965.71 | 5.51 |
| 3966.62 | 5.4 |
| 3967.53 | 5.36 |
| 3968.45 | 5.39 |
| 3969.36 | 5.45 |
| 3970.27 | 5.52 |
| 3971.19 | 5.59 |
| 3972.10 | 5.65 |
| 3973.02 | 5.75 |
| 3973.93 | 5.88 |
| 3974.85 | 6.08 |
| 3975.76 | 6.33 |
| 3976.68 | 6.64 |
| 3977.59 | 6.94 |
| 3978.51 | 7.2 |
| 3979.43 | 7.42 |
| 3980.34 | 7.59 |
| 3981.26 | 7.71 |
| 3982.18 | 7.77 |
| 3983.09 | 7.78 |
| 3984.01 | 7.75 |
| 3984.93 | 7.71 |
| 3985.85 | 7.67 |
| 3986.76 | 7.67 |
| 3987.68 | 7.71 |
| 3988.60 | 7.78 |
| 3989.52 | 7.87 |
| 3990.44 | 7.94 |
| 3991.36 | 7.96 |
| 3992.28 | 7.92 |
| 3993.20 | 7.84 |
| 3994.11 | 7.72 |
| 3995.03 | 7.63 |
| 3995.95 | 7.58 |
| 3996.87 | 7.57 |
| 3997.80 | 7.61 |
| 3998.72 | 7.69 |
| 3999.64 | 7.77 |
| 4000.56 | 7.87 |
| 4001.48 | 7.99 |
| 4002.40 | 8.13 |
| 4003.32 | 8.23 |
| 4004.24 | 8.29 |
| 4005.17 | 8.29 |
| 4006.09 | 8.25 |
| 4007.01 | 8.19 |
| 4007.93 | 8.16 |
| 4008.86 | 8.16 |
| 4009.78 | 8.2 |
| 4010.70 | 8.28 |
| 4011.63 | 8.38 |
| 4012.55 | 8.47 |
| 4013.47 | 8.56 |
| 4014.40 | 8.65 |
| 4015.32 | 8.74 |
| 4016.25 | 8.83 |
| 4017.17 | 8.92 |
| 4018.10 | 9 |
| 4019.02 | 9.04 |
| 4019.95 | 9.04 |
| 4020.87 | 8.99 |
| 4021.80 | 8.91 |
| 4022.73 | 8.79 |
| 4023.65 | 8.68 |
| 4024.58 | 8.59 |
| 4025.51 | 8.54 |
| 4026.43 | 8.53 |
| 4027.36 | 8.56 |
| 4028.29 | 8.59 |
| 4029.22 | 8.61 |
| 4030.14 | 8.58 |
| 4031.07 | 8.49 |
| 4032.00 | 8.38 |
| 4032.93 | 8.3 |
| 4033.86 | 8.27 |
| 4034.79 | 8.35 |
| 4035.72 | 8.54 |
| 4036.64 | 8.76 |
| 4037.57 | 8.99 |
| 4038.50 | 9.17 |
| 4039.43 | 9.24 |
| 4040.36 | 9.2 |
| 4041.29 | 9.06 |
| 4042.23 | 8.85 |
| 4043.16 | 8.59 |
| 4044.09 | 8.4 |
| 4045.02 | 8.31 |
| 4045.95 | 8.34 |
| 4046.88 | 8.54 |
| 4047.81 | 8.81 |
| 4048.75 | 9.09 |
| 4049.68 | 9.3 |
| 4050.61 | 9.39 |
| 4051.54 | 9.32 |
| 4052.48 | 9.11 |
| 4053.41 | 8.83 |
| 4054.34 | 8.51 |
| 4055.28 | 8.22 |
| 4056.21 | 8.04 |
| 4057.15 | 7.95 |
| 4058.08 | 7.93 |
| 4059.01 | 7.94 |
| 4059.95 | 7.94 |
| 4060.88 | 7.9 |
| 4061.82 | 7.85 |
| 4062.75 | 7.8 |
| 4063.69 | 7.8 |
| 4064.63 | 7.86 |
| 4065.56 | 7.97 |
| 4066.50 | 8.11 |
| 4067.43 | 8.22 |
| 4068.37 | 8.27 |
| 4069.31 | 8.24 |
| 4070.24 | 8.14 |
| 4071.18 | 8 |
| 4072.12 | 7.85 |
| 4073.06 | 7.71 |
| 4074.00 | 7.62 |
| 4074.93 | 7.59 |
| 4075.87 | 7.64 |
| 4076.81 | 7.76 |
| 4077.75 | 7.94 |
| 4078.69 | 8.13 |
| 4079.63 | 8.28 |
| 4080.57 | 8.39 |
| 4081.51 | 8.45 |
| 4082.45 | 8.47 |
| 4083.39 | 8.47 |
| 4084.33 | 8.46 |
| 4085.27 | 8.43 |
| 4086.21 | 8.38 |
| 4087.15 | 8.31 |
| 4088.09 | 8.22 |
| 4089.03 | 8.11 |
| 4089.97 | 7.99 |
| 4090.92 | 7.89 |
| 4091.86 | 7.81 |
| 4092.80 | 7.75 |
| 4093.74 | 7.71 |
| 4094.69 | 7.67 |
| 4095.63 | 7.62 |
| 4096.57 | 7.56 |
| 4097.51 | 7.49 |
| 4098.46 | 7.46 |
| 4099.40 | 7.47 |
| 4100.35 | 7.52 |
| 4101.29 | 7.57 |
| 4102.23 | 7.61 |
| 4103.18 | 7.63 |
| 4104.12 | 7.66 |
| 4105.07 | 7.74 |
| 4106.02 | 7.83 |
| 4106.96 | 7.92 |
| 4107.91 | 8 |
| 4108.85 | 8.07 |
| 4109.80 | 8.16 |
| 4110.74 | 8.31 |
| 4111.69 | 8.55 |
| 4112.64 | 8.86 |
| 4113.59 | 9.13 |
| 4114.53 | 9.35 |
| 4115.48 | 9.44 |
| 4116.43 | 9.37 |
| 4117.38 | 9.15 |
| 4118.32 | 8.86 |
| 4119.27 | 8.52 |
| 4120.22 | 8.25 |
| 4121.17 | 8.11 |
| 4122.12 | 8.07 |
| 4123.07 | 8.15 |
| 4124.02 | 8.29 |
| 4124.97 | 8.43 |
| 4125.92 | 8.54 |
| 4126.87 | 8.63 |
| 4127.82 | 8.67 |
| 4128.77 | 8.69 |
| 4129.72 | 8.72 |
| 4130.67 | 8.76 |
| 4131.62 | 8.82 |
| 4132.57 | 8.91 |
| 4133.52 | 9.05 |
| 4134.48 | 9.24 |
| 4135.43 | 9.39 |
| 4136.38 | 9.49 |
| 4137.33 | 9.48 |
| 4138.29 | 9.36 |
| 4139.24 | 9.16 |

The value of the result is 1.3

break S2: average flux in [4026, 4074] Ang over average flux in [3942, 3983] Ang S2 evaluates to 1.22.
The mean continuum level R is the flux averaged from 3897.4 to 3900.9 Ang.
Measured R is 7.61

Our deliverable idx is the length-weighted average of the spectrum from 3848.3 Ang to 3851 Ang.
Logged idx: 6.86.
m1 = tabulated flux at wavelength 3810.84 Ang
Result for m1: 7.62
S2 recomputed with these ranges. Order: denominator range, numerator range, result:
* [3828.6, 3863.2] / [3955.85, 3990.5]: 1.03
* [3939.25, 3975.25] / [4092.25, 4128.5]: 1.20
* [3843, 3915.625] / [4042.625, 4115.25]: 1.12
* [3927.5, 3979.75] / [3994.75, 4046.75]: 1.29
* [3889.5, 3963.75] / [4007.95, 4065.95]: 1.20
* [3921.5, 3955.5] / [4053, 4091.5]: 1.16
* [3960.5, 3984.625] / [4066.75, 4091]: 1.27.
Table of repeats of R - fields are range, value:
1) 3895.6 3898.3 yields 7.52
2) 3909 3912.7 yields 7.38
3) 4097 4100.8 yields 7.48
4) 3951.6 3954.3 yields 7.77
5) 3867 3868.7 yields 8.24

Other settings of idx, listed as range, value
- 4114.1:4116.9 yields 9.37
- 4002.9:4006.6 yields 8.26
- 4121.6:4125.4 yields 8.23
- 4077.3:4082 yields 8.24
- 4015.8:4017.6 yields 8.9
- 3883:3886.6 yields 6.95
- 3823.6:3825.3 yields 5.98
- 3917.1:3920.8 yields 7.67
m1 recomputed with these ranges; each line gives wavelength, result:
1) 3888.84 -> 6.69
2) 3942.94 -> 7.17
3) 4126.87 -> 8.63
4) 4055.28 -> 8.22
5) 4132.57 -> 8.91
